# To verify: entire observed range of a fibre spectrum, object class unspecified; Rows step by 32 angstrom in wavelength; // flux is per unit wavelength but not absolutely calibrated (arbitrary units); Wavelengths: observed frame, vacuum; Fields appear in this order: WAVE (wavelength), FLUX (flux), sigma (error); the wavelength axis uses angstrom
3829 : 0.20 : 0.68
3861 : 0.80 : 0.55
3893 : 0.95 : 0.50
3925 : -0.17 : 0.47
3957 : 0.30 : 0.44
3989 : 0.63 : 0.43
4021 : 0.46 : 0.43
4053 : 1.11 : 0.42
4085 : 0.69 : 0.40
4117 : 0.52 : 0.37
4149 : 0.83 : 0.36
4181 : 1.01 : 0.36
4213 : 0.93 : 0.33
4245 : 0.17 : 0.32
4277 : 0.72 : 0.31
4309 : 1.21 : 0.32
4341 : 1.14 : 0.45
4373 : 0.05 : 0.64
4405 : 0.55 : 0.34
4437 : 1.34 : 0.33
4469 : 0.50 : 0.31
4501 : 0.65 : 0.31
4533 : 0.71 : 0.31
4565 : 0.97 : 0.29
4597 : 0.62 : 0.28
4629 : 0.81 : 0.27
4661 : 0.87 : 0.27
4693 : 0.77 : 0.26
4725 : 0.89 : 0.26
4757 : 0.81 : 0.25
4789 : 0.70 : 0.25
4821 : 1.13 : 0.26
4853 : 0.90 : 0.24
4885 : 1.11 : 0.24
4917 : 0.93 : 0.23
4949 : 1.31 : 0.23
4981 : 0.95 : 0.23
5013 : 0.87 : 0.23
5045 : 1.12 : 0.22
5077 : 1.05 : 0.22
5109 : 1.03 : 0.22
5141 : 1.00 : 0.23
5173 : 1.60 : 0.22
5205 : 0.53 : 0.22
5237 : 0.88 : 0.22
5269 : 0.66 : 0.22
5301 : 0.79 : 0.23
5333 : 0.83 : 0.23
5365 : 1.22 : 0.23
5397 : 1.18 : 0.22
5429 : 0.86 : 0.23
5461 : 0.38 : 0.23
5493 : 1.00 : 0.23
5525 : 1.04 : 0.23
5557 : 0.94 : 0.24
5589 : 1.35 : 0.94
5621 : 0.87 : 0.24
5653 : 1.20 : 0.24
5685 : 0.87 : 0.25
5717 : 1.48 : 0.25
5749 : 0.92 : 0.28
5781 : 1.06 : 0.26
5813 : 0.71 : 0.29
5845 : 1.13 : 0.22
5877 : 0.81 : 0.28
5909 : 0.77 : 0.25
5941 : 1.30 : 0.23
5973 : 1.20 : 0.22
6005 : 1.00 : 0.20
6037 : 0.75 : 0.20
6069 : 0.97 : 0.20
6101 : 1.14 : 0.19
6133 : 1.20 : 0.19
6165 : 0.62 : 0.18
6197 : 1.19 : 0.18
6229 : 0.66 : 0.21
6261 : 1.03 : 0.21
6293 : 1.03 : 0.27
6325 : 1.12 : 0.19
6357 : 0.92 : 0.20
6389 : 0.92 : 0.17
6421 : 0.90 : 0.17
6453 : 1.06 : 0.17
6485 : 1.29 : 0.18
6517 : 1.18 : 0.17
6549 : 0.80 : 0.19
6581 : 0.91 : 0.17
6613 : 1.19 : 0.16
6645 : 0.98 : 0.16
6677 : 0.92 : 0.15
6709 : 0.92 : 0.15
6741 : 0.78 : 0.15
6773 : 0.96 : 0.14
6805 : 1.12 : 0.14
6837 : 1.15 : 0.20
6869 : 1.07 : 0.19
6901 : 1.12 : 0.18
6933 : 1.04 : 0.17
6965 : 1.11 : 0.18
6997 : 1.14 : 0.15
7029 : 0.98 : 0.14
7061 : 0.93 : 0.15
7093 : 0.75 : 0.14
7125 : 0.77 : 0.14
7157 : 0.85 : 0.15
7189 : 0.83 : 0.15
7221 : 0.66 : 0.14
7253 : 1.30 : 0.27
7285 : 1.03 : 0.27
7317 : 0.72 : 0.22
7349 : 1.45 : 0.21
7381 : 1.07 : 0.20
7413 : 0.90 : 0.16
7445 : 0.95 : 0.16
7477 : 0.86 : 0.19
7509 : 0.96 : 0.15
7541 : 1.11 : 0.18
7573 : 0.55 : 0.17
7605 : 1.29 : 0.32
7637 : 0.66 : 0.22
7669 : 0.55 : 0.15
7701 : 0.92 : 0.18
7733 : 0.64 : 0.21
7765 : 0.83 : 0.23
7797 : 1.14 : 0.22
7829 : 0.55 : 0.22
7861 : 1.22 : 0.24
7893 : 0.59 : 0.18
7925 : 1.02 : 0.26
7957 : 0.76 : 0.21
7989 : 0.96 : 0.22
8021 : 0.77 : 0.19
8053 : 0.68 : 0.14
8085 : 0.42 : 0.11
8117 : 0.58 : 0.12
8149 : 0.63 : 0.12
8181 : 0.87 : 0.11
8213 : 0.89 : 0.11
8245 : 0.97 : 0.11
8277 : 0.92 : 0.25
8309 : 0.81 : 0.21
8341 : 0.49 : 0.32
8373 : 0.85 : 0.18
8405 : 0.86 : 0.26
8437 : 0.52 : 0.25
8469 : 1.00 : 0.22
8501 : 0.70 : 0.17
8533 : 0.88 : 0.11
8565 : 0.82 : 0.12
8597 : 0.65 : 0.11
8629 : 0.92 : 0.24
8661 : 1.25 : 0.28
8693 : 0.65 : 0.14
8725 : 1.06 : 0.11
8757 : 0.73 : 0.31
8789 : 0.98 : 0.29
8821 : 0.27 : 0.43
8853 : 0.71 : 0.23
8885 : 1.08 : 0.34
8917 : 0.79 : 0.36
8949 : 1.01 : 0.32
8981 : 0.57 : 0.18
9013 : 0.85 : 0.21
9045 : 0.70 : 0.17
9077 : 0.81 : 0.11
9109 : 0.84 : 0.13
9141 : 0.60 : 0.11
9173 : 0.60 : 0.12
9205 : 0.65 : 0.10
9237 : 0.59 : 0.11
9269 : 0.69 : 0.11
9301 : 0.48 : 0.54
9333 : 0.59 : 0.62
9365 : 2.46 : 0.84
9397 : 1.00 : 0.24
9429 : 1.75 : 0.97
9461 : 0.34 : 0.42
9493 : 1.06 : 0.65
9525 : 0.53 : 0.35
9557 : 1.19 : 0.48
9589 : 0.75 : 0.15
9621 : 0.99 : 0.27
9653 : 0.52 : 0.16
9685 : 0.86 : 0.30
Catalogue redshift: 0.197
